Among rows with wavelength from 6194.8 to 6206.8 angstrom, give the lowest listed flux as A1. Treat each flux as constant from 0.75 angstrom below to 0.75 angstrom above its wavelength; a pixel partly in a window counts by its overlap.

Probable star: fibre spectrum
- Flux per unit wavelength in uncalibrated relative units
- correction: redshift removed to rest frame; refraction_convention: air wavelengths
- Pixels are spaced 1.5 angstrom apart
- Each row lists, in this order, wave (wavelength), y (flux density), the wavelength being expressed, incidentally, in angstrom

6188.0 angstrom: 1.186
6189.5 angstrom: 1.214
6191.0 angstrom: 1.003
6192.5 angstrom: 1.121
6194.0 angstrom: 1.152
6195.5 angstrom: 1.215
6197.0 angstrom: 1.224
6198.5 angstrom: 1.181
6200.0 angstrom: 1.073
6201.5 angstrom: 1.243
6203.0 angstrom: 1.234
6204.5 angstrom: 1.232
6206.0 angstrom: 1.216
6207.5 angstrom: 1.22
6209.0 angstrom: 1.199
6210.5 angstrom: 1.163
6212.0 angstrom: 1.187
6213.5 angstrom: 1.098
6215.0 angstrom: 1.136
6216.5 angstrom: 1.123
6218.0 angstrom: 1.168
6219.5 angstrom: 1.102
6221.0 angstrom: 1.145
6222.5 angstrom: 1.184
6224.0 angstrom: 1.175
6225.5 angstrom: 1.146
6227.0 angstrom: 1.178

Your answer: 1.073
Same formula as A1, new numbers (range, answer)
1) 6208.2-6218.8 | 1.098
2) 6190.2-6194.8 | 1.003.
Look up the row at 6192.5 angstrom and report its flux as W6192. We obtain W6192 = 1.121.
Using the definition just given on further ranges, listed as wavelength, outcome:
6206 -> 1.216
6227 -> 1.178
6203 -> 1.234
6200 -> 1.073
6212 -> 1.187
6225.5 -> 1.146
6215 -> 1.136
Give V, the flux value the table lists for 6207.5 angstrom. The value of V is 1.22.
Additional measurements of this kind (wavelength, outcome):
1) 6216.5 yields 1.123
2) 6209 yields 1.199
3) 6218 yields 1.168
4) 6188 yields 1.186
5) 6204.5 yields 1.232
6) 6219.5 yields 1.102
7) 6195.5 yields 1.215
